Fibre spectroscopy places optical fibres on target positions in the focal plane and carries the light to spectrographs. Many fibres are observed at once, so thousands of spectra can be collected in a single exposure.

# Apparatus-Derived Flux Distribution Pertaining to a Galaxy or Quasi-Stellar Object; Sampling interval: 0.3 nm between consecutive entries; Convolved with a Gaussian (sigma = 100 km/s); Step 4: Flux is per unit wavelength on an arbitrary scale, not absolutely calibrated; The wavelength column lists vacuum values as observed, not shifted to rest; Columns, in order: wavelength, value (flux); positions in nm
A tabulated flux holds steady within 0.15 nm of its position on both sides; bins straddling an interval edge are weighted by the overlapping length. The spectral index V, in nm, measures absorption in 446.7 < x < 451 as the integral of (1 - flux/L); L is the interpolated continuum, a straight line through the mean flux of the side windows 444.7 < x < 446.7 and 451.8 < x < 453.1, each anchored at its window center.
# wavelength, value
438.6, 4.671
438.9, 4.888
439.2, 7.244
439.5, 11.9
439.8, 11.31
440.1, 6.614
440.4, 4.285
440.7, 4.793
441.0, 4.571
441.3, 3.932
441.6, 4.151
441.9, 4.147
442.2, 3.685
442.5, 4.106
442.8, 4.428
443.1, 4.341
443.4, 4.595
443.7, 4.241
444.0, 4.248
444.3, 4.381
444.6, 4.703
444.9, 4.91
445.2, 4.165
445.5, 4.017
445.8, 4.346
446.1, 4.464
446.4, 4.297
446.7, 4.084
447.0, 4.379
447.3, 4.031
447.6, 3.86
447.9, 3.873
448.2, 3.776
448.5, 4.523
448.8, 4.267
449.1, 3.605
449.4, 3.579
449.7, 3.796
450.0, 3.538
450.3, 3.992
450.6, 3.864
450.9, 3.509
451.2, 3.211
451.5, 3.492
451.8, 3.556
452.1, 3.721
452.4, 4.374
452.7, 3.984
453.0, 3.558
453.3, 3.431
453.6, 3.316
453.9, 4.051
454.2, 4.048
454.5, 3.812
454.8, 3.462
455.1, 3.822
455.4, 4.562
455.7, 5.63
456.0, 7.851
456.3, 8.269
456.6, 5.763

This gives 0.234 nm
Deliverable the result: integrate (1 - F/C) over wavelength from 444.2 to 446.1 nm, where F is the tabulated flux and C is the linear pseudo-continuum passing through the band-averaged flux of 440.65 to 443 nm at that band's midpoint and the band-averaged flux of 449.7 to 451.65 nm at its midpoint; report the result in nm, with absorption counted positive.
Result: -0.210 nm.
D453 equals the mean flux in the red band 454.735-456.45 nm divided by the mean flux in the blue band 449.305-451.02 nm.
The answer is 1.5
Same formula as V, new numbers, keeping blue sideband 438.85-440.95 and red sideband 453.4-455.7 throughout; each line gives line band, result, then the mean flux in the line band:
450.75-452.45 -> 0.38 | 3.6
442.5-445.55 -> 0.93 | 4.4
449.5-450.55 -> 0.26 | 3.77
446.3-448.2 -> 0.53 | 4.06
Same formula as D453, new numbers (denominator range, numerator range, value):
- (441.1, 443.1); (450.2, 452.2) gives 0.88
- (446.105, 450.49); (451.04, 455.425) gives 0.94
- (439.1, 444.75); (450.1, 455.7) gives 0.71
